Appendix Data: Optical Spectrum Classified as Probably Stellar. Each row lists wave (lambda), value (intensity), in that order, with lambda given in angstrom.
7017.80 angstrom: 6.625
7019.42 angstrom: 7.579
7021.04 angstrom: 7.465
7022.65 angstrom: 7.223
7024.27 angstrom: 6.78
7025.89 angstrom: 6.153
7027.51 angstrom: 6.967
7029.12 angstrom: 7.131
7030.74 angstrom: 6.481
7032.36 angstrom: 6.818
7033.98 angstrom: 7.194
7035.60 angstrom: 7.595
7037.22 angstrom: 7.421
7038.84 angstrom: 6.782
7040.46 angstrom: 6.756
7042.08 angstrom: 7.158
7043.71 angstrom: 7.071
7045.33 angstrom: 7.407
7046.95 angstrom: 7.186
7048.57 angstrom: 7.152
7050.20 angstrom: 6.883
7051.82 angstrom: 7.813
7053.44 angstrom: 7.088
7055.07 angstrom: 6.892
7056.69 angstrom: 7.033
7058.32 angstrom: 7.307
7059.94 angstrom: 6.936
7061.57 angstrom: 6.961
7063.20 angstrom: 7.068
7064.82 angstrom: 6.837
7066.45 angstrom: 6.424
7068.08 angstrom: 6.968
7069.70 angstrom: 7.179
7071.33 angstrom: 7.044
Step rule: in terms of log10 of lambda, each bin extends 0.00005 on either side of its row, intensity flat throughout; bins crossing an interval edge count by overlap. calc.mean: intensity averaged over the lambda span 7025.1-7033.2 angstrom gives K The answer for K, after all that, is 6.72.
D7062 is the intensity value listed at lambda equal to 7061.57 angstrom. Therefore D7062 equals 6.961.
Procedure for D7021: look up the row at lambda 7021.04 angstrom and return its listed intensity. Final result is 7.465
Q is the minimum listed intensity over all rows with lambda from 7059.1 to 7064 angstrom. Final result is 6.936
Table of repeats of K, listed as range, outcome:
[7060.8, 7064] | 7.01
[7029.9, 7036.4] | 7.02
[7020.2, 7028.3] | 6.92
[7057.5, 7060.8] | 7.11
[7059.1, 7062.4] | 6.95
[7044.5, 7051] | 7.16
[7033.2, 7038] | 7.4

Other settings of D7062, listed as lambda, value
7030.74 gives 6.481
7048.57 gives 7.152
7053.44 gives 7.088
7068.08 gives 6.968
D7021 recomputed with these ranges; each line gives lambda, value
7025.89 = 6.153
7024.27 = 6.78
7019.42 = 7.579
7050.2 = 6.883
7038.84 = 6.782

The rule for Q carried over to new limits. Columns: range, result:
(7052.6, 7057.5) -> 6.892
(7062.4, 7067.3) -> 6.424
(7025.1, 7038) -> 6.153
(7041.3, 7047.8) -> 7.071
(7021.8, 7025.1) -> 6.78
